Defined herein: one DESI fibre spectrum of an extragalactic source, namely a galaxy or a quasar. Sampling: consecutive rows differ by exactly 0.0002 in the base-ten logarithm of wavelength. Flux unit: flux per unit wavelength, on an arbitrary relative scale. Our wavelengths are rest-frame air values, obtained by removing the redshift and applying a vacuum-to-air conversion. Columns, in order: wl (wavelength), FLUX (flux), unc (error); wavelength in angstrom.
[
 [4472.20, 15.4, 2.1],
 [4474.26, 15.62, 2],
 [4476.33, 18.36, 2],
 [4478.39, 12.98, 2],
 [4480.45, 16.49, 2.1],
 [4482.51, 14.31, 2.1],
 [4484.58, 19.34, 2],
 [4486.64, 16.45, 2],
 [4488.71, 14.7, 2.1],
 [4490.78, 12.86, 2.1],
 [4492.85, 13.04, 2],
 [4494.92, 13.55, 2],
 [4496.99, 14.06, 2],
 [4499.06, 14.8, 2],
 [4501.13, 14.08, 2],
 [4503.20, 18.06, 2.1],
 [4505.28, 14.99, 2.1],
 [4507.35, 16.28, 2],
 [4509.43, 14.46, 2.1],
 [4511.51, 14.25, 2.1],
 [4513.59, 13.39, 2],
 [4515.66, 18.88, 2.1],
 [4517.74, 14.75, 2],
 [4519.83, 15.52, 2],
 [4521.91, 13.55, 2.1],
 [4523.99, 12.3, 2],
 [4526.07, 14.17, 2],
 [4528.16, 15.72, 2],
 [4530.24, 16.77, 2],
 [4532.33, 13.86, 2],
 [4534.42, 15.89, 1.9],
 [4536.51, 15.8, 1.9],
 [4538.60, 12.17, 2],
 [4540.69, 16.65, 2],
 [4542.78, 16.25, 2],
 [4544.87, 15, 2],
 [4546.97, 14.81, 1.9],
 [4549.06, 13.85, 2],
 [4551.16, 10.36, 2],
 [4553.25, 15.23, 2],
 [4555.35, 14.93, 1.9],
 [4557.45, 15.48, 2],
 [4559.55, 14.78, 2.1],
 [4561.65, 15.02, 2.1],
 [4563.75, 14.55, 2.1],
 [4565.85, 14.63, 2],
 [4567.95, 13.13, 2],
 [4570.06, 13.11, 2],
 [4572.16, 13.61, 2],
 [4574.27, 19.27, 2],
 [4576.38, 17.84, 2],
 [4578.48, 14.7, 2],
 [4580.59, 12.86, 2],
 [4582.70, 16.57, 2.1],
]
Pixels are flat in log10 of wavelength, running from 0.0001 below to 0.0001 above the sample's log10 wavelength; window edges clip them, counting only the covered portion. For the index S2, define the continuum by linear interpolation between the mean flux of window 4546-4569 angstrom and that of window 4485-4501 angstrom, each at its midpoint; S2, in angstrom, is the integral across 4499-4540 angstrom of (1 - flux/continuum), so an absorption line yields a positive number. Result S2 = -1.9 angstrom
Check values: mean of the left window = 14.4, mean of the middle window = 15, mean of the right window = 14.3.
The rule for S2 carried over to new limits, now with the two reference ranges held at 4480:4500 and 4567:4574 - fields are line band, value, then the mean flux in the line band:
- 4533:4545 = -0.8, 15.3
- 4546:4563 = -0.2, 14.3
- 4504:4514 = -0.1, 14.8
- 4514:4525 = -0.3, 14.9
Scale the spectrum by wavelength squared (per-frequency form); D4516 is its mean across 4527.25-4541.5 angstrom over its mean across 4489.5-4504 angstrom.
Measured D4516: 1.08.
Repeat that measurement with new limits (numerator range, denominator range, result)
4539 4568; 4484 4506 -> 1.00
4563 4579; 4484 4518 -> 1.03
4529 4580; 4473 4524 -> 1.01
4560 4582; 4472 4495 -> 1.01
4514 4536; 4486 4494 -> 1.09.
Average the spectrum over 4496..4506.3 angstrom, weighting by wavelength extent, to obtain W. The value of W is 15.2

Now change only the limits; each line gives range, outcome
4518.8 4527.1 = 13.9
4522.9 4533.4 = 14.6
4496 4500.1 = 14.4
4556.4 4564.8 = 15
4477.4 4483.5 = 14.6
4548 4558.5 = 14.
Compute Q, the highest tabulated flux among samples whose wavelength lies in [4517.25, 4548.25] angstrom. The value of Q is 16.77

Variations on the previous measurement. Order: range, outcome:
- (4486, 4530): 18.88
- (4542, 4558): 16.25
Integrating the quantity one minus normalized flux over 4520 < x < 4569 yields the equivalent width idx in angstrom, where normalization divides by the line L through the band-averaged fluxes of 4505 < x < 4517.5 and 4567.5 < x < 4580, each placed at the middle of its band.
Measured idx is 2.4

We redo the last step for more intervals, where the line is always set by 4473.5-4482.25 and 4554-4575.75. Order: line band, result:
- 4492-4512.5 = 1.0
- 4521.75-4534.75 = 0.5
